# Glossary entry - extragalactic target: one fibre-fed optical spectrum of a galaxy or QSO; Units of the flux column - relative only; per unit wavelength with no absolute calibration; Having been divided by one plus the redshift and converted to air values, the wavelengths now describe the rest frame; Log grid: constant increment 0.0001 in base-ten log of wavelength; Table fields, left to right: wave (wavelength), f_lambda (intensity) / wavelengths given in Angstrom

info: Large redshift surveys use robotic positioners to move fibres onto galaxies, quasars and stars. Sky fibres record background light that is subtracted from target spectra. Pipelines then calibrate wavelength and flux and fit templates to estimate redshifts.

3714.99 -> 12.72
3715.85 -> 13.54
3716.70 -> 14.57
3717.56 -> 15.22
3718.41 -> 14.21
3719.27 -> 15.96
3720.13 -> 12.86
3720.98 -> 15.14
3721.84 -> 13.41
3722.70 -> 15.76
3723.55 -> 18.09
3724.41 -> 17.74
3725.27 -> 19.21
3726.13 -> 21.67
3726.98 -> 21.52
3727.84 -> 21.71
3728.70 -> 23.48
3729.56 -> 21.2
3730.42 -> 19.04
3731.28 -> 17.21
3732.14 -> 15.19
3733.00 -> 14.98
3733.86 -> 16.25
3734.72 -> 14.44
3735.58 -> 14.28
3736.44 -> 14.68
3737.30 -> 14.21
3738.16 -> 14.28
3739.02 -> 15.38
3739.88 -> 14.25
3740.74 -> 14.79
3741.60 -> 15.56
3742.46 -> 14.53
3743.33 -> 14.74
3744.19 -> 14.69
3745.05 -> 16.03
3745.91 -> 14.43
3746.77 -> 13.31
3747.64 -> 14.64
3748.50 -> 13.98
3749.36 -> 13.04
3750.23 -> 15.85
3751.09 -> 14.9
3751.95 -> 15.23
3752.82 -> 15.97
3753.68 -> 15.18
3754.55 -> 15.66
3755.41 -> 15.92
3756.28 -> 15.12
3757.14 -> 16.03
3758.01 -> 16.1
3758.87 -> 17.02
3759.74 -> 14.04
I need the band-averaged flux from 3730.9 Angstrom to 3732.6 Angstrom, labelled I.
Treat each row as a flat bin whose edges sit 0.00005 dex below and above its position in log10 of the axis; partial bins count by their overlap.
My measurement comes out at 16.1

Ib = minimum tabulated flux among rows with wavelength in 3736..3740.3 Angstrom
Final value 14.21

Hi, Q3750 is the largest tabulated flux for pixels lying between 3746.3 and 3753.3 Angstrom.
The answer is 15.97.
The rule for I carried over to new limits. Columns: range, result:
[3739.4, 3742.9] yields 14.8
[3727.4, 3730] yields 22.1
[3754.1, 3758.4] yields 15.7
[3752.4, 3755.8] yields 15.7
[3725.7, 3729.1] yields 22.1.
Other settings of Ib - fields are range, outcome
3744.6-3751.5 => 13.04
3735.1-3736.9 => 14.28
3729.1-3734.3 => 14.98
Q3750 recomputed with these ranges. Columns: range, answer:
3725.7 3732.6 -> 23.48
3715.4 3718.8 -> 15.22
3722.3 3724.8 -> 18.09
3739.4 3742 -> 15.56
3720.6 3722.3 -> 15.14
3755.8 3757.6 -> 16.03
